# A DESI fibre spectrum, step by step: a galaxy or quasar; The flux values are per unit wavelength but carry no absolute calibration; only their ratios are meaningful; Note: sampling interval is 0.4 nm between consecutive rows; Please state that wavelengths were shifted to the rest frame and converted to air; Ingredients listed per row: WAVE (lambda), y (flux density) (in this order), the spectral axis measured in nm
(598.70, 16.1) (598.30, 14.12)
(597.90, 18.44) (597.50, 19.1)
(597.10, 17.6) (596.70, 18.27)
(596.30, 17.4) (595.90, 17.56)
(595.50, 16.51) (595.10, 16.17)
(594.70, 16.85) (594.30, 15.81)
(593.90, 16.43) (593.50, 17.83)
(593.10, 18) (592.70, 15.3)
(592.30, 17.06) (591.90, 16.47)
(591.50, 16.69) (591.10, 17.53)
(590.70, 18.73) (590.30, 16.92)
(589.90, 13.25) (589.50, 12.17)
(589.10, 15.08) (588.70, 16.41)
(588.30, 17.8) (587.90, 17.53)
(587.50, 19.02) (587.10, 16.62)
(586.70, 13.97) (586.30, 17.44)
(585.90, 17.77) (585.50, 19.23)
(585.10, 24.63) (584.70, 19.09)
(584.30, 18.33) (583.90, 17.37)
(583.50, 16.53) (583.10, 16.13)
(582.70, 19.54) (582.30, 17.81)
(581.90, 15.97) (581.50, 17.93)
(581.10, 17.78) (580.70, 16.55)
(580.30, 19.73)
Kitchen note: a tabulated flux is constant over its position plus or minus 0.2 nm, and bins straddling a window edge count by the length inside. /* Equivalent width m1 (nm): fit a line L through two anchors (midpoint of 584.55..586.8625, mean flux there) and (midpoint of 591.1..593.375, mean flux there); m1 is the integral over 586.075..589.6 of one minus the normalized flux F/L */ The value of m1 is 0.345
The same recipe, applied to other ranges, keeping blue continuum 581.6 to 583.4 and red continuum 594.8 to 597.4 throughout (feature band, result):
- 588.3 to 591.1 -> 0.26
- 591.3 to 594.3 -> 0.10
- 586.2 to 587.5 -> 0.07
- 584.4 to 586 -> -0.27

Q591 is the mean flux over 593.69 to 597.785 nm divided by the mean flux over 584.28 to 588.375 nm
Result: 0.94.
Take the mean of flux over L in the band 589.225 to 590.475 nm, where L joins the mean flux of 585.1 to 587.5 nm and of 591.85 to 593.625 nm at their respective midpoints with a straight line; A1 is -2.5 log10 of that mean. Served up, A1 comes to 0.22 mag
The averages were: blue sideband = 17.8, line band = 14.1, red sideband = 16.9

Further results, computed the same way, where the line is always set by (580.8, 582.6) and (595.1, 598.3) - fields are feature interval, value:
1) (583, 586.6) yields -0.059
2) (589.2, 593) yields 0.093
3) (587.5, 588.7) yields -0.013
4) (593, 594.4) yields 0.029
